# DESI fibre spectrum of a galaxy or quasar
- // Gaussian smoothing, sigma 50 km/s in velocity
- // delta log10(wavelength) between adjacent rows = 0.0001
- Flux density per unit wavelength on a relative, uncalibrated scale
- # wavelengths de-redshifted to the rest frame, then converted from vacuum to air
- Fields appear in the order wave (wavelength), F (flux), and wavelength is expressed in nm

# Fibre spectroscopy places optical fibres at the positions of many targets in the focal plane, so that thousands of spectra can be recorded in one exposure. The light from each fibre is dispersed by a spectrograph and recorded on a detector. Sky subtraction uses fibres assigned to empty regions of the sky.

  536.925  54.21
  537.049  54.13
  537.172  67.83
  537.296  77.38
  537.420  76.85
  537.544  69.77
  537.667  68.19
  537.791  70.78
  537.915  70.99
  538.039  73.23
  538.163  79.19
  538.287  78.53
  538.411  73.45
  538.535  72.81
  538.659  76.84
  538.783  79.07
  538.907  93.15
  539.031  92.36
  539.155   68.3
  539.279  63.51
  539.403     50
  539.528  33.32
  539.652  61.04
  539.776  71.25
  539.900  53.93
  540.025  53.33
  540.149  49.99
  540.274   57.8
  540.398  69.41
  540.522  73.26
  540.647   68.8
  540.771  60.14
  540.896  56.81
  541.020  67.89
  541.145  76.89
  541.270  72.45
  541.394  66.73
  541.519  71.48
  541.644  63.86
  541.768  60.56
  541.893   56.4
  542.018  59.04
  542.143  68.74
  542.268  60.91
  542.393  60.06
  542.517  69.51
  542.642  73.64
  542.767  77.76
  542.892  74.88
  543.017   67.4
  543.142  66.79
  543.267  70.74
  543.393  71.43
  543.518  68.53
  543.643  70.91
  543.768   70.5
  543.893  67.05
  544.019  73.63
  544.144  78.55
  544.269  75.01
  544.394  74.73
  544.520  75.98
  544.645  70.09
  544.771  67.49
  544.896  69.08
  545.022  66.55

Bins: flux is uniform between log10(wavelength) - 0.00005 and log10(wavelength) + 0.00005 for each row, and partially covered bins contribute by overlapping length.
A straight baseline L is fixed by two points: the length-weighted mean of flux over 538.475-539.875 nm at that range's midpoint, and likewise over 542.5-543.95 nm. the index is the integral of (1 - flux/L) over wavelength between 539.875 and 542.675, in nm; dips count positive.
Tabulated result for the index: 0.23 nm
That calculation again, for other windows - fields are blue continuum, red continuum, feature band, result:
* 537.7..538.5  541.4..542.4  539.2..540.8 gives 0.22 nm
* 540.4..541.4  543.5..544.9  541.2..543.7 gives 0.08 nm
